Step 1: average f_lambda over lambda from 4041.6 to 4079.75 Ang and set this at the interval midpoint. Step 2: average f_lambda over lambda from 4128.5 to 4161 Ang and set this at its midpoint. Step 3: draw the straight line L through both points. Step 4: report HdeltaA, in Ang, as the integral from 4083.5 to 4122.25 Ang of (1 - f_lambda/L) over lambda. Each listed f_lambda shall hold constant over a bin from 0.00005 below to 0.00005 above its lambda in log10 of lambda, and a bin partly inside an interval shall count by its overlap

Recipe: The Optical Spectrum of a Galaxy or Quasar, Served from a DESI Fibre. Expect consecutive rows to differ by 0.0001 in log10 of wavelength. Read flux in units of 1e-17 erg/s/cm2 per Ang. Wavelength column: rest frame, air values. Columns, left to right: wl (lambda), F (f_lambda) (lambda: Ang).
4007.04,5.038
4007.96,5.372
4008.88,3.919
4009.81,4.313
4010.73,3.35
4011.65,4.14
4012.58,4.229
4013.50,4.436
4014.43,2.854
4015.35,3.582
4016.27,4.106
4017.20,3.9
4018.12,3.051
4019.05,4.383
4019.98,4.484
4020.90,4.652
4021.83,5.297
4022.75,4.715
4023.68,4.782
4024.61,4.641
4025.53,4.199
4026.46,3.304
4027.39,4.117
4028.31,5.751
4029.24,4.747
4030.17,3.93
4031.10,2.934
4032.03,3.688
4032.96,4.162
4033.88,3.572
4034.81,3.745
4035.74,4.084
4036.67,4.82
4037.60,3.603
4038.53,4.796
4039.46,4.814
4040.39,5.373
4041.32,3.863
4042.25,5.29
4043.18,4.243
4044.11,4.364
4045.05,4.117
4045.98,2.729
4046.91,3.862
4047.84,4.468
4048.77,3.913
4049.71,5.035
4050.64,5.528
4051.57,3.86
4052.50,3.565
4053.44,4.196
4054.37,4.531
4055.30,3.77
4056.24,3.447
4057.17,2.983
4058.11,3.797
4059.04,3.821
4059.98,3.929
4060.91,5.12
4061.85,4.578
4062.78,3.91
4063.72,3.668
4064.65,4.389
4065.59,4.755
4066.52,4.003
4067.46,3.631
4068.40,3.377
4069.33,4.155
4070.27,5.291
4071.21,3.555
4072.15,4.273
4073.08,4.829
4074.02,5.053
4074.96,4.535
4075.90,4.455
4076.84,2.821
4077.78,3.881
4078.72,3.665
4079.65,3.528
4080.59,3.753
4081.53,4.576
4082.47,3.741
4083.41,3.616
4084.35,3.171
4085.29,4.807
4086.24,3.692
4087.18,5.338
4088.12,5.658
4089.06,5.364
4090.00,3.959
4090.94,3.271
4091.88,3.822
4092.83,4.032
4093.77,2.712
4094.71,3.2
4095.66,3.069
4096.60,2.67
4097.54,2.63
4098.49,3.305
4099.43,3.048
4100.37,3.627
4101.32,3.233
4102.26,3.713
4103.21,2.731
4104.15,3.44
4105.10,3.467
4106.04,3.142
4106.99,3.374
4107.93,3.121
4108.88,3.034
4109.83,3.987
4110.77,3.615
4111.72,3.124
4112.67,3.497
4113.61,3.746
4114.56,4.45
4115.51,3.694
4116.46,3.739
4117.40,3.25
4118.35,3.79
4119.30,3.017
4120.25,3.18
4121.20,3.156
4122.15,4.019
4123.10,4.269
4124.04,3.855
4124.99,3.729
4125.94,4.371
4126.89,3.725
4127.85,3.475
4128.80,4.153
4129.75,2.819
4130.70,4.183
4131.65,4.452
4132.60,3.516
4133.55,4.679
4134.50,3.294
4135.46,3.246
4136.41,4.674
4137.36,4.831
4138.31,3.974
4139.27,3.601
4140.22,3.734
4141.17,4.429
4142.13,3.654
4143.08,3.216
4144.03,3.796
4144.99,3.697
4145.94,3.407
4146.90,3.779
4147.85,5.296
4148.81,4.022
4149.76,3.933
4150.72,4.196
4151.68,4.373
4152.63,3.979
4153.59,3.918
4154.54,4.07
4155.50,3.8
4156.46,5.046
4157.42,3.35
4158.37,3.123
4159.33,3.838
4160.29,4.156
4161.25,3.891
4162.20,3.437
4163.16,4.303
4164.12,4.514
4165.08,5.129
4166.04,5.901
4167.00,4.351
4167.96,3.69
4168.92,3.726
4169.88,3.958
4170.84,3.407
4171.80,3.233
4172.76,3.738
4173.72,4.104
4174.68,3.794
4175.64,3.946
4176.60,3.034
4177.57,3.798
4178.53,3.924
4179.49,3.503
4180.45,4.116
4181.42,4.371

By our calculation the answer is 4.4 Ang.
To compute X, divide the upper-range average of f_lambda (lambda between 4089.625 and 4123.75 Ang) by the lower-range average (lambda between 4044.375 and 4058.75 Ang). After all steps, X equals 0.9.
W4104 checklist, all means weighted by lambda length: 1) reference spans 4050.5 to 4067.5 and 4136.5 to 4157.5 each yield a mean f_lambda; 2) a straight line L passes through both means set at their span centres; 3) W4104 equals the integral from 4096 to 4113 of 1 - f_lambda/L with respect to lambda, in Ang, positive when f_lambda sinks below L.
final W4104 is 3.29 Ang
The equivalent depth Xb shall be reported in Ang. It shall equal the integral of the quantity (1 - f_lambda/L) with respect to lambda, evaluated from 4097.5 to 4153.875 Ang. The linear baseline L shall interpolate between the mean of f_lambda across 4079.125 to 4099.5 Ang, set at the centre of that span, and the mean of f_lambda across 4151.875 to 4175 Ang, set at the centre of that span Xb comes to 2.8 Ang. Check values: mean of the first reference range 3.79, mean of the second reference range 4.03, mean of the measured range 3.72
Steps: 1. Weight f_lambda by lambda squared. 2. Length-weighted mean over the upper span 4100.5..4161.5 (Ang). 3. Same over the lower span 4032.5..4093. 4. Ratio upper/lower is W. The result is 0.94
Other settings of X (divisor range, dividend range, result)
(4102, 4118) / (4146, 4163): 1.15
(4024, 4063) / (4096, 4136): 0.85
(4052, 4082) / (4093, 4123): 0.83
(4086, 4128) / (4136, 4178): 1.11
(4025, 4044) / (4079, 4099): 0.89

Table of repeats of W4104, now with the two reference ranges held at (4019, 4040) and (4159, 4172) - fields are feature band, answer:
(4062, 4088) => 0.8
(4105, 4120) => 2.5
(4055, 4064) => 0.8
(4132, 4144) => 0.8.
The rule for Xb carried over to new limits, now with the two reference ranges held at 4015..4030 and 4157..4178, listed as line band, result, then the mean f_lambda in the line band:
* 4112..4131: 1.7 Ang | 3.7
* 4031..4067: 1.1 Ang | 4.15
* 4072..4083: 0.3 Ang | 4.09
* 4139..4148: 0.4 Ang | 3.82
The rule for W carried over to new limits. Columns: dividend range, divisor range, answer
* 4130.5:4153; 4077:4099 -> 1.08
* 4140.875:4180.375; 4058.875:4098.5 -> 1.03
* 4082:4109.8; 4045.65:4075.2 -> 0.88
